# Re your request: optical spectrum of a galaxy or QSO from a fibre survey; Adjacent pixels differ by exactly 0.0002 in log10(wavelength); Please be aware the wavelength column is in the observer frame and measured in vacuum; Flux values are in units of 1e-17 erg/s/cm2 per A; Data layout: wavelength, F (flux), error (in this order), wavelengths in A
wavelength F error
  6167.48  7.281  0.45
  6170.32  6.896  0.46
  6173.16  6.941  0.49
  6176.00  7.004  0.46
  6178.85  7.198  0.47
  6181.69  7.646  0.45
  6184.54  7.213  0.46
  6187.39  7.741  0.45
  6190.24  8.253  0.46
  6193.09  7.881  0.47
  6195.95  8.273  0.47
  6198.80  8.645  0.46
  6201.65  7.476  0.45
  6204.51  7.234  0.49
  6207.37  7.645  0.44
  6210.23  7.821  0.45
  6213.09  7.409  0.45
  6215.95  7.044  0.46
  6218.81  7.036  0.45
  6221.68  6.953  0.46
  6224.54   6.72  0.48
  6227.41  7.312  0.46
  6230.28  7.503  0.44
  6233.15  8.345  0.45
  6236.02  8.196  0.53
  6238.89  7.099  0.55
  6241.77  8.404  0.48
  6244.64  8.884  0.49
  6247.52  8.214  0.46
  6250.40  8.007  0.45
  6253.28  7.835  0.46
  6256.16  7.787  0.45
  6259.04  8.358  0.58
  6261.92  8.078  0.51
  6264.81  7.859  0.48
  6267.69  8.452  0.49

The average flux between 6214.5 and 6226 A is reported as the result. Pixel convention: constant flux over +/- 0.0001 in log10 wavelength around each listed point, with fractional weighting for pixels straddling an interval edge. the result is 6.94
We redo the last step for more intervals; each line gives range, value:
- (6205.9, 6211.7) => 7.72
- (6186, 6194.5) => 7.96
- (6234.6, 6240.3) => 7.65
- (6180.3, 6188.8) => 7.53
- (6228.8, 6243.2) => 7.9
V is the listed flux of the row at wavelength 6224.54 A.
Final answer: 6.72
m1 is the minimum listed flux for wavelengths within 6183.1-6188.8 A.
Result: 7.213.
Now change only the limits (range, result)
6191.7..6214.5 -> 7.234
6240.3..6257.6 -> 7.787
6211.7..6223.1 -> 6.953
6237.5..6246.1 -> 7.099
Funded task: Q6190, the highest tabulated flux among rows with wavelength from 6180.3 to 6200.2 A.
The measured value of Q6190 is 8.645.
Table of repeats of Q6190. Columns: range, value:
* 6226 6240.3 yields 8.345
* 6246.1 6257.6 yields 8.214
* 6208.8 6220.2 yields 7.821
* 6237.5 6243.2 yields 8.404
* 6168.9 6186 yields 7.646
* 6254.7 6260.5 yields 8.358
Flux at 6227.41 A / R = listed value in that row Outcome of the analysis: 7.312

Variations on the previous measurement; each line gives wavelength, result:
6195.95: 8.273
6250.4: 8.007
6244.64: 8.884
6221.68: 6.953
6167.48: 7.281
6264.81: 7.859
